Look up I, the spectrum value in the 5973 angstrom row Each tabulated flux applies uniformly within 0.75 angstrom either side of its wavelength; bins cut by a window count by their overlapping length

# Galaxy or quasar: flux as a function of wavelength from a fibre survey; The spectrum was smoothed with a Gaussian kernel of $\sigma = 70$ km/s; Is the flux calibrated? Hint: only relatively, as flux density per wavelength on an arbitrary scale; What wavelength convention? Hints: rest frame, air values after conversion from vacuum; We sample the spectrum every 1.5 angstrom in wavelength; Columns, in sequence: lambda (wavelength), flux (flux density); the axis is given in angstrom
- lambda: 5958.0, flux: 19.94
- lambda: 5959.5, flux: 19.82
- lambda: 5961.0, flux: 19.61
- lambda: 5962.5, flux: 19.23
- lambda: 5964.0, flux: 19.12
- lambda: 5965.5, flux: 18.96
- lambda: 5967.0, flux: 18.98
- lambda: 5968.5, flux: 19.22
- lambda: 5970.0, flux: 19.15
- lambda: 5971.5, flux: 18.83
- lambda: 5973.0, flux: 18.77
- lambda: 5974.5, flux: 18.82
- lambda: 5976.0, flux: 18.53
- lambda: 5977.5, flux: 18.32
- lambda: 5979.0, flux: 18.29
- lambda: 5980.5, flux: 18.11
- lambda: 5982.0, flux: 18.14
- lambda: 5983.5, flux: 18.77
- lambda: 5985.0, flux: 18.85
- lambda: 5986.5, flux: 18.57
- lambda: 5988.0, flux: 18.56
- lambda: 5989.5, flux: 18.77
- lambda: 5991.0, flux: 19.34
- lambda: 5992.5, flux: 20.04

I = 18.77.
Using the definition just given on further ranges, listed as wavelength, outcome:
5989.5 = 18.77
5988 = 18.56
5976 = 18.53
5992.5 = 20.04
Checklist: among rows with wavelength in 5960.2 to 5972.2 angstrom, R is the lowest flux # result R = 18.83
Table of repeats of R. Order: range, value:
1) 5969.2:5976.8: 18.53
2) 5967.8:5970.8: 19.15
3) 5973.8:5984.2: 18.11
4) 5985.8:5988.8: 18.56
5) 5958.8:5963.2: 19.23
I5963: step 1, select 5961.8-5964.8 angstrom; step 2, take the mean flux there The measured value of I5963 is 19.2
